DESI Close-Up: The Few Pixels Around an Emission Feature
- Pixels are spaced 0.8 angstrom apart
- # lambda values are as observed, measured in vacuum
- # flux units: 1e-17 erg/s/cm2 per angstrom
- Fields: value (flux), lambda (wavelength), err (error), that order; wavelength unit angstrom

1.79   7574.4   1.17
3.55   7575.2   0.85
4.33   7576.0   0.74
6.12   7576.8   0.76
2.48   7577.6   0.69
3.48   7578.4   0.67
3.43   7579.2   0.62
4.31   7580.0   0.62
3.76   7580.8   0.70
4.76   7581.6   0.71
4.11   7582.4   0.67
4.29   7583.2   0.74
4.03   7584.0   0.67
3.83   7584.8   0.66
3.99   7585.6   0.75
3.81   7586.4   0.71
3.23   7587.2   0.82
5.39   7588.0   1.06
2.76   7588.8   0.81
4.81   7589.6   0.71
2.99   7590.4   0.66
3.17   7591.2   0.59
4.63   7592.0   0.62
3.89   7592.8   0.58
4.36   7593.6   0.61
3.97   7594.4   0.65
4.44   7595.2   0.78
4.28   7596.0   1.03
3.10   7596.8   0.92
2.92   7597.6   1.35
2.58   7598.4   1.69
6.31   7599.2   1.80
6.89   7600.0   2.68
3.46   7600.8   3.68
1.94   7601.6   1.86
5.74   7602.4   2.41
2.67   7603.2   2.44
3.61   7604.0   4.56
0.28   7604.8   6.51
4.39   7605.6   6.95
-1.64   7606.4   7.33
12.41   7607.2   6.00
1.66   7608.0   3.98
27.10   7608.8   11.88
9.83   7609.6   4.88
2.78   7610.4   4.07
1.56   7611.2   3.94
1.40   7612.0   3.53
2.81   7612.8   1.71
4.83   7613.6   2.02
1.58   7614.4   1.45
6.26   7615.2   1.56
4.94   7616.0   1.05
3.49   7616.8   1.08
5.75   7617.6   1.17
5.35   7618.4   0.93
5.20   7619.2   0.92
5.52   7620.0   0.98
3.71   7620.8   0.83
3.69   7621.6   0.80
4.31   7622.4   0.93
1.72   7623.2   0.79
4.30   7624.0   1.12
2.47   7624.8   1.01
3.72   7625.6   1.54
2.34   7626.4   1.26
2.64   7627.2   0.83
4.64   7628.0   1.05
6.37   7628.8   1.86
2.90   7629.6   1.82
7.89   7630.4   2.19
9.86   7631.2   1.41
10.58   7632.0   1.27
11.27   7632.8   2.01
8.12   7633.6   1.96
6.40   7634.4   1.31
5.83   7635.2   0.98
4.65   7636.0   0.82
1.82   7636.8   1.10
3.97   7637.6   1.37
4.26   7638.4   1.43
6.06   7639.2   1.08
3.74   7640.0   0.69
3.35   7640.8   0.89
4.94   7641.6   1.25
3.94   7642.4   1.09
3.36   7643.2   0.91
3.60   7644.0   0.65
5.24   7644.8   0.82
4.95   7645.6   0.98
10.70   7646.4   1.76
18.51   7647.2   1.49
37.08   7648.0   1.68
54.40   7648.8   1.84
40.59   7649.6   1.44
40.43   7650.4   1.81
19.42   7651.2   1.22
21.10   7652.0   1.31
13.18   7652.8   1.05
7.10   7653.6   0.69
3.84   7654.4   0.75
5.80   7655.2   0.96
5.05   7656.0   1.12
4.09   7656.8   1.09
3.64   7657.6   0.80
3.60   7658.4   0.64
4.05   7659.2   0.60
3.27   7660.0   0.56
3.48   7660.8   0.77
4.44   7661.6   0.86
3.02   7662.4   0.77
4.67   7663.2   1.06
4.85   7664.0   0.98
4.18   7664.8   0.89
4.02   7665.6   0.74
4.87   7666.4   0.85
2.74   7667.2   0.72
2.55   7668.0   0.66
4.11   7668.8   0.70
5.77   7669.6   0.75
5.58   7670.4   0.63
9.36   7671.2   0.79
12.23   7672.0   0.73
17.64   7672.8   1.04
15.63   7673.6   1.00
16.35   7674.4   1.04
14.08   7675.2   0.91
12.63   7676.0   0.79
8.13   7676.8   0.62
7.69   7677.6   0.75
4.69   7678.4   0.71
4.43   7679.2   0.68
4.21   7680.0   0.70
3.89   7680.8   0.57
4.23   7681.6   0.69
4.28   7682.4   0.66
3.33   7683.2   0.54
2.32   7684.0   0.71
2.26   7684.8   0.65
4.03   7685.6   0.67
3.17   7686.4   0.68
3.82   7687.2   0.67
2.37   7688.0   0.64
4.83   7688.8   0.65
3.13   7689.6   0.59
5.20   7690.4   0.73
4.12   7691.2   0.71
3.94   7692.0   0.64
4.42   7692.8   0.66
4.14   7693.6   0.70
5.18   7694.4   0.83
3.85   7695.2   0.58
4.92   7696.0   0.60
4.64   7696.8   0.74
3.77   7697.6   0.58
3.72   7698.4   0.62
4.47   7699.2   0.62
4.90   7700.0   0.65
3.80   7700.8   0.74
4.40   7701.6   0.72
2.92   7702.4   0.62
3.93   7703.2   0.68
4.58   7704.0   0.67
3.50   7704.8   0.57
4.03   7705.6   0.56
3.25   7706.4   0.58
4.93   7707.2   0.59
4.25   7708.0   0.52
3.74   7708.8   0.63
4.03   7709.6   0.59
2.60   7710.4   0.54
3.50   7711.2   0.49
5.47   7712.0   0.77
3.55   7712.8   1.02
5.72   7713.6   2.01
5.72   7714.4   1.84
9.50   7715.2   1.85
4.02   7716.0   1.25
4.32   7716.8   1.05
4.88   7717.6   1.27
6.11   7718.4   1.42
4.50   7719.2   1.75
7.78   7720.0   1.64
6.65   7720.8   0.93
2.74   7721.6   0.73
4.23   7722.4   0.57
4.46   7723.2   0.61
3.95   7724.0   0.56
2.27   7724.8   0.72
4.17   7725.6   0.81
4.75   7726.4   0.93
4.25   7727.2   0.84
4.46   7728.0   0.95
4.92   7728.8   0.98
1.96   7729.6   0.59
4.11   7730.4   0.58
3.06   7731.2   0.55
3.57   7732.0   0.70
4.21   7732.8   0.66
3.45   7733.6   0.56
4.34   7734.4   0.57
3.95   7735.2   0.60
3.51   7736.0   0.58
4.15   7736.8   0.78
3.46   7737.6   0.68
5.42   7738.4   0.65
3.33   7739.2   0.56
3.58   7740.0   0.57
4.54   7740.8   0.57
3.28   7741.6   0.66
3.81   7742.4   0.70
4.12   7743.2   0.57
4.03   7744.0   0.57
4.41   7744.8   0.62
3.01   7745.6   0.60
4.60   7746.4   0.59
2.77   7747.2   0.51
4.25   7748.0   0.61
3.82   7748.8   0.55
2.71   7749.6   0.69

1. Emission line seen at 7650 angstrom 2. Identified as H-alpha 6563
